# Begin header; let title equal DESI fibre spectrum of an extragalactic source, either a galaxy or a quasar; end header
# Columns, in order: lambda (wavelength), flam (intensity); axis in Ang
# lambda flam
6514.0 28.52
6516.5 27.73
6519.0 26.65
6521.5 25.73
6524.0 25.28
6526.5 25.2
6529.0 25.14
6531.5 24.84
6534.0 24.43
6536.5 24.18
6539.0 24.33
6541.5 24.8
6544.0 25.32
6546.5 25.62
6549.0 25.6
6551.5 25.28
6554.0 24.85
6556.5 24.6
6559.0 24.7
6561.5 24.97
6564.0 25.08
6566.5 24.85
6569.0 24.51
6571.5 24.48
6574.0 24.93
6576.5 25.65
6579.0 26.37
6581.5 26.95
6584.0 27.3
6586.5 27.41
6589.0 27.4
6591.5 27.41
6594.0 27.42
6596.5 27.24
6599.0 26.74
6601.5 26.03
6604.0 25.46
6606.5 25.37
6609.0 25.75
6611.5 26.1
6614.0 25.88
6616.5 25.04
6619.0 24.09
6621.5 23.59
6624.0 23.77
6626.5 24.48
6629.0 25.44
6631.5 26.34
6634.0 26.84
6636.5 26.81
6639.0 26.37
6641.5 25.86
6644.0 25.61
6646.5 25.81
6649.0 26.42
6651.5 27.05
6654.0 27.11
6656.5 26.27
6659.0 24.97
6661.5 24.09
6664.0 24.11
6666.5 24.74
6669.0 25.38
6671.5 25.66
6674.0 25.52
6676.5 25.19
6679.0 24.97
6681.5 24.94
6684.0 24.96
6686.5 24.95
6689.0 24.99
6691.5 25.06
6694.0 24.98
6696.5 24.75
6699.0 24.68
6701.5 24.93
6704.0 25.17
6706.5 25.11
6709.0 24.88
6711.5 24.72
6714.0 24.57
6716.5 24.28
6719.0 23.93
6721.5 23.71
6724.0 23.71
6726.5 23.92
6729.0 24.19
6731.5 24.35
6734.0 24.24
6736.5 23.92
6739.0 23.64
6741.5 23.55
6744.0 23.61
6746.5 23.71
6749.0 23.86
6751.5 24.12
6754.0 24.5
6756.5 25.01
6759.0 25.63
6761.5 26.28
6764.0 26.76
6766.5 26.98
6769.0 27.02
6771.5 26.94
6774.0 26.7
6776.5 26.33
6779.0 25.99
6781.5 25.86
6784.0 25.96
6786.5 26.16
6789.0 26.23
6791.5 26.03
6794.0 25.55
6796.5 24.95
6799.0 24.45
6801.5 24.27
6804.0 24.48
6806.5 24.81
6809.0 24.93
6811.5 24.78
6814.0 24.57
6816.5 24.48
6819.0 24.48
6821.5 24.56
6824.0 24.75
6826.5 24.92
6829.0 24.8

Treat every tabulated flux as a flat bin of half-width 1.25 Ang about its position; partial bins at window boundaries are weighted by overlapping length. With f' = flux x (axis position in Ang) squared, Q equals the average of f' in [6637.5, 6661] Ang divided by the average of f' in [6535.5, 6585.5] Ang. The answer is 1.06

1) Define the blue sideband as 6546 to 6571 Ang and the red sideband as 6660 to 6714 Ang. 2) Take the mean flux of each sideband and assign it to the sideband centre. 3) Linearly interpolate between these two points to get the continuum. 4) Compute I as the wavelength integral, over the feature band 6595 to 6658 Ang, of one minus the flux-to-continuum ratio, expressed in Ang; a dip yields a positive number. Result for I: -2.2 Ang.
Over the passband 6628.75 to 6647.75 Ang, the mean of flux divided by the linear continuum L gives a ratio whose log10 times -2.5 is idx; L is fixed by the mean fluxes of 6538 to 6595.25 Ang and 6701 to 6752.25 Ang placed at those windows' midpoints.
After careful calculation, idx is -0.050 mag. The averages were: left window 25.7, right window 24.2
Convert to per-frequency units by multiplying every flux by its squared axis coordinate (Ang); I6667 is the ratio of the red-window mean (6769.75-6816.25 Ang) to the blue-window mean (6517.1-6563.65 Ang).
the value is 1.09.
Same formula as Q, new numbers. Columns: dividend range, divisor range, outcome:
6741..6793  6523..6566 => 1.10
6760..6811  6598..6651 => 1.06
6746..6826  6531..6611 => 1.05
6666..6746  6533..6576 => 1.03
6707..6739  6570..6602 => 0.95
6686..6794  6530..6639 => 1.03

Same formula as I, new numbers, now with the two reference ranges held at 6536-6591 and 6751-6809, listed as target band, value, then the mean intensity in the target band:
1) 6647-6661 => -0.36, 26.2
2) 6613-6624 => 0.43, 24.5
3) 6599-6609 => -0.11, 25.8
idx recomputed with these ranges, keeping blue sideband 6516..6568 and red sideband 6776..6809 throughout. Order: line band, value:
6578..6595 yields -0.08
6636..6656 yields -0.05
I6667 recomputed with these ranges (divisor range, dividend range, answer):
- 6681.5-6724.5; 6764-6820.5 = 1.06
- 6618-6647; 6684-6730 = 0.99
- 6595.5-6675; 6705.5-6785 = 1.01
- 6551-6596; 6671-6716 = 1.00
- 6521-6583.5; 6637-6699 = 1.05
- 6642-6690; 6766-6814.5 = 1.05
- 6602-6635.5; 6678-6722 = 1.00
